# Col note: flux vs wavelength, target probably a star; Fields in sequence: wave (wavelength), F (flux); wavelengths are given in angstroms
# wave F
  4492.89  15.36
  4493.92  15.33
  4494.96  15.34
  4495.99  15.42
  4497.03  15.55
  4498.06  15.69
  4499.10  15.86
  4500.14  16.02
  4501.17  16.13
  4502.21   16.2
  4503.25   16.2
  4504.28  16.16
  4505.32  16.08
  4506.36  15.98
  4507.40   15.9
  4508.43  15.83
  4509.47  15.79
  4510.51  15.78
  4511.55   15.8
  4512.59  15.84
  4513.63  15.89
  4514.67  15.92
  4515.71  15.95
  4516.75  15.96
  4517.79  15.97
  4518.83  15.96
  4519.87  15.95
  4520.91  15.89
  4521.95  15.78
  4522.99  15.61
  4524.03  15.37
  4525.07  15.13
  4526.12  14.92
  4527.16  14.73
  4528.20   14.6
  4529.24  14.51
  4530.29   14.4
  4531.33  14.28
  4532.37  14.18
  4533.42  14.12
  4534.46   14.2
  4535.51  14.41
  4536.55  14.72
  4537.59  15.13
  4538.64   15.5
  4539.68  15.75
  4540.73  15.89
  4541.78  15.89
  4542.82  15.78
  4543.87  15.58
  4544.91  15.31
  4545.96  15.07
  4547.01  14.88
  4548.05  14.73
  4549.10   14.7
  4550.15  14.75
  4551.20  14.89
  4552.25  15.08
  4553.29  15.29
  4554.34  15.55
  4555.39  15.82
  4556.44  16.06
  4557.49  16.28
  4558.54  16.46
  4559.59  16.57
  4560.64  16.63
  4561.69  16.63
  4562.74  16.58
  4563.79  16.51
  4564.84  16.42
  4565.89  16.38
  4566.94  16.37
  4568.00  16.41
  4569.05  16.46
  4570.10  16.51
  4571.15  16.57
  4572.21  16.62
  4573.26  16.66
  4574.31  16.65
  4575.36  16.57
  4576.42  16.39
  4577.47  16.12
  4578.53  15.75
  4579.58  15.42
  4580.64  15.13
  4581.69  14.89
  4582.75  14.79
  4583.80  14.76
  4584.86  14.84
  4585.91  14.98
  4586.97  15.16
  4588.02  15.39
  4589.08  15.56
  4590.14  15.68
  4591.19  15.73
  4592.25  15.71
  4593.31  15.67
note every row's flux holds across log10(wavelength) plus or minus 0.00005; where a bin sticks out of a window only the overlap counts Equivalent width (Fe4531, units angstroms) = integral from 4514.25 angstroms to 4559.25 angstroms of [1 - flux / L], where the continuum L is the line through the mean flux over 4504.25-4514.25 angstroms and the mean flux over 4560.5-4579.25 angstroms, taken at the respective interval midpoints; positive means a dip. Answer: 2.4 angstroms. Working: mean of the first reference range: 15.9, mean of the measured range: 15.3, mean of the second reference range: 16.4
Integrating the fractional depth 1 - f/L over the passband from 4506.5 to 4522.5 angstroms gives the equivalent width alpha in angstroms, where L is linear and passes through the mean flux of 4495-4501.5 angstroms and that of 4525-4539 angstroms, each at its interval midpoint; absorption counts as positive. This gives -0.7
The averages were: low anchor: 15.7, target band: 15.9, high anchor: 14.6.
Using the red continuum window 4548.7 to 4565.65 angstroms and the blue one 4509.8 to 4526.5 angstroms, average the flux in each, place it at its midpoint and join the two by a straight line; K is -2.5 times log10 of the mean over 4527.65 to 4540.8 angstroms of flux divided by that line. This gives 0.08 mag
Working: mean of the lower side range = 15.7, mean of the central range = 14.7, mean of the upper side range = 15.9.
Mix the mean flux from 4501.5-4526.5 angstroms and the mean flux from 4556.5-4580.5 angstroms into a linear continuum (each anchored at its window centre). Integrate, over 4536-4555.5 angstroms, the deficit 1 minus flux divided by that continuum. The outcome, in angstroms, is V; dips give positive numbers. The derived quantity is 1.1 angstroms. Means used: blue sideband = 15.8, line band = 15.3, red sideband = 16.4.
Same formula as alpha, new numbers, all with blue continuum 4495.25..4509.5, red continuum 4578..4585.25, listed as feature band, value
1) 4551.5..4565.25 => -0.7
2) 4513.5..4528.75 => 0.1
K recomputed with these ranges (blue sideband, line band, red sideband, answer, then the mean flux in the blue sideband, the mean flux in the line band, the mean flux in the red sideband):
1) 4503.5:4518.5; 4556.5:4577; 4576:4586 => -0.072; 15.9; 16.5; 15.3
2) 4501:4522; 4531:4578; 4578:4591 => -0.015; 15.9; 15.7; 15.2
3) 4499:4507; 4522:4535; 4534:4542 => 0.051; 16.1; 14.7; 15.2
